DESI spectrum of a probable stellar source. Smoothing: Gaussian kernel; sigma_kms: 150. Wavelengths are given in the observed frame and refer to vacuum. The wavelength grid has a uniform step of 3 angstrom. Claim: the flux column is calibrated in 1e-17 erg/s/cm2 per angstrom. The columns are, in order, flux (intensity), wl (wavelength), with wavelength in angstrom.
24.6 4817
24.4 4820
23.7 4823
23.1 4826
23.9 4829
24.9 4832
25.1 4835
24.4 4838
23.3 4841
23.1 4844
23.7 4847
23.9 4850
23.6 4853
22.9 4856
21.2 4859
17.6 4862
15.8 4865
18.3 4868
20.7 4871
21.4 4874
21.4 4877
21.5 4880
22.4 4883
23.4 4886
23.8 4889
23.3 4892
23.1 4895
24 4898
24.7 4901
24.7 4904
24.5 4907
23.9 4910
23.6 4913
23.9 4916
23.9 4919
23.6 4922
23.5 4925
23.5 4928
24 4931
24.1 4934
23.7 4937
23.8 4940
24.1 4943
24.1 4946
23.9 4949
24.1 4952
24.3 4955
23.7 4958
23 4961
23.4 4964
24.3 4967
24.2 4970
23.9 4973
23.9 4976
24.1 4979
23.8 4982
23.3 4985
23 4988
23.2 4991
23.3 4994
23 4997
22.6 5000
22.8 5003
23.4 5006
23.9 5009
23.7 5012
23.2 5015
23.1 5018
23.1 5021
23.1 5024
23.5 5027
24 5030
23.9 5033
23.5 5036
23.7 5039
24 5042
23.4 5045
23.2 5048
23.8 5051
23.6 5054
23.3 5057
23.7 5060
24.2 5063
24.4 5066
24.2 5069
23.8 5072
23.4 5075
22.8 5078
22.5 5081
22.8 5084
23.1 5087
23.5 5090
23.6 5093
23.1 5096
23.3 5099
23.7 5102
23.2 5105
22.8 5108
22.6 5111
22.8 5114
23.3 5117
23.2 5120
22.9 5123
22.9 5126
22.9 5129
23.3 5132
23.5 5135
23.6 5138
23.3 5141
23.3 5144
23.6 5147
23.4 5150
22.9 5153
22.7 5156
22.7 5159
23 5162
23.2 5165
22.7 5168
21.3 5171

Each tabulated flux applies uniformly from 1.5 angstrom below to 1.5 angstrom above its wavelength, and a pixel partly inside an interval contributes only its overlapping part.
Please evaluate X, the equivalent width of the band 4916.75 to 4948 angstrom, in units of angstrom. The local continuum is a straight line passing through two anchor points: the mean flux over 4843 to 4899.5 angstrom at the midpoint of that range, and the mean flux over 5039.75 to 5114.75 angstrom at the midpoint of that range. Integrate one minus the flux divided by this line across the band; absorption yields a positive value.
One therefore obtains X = -2.1 angstrom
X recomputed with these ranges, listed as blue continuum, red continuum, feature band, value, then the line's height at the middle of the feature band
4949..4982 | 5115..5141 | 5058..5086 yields -0.10 angstrom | 23.4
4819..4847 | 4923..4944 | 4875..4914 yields 0.79 angstrom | 23.9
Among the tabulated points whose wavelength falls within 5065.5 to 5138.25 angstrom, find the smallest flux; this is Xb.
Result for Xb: 22.5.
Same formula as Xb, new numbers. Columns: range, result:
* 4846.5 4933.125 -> 15.8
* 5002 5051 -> 22.8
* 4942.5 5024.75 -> 22.6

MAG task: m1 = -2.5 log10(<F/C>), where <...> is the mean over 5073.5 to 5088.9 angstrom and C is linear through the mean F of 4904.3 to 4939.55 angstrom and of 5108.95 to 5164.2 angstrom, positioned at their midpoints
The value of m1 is 0.02 mag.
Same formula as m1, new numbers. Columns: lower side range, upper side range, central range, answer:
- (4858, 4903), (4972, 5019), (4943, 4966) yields -0.05 mag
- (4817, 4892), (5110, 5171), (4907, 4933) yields -0.06 mag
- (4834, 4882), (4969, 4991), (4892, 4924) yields -0.07 mag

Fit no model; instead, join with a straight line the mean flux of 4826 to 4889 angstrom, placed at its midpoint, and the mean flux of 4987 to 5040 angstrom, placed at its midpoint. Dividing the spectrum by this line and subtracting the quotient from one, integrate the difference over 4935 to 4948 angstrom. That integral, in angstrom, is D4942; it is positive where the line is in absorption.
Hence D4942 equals -0.6 angstrom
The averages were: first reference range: 22.2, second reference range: 23.3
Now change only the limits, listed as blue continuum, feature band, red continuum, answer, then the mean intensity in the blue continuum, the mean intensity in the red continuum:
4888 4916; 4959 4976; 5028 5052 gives 0.0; 24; 23.7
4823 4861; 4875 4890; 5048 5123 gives 0.7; 23.5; 23.4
